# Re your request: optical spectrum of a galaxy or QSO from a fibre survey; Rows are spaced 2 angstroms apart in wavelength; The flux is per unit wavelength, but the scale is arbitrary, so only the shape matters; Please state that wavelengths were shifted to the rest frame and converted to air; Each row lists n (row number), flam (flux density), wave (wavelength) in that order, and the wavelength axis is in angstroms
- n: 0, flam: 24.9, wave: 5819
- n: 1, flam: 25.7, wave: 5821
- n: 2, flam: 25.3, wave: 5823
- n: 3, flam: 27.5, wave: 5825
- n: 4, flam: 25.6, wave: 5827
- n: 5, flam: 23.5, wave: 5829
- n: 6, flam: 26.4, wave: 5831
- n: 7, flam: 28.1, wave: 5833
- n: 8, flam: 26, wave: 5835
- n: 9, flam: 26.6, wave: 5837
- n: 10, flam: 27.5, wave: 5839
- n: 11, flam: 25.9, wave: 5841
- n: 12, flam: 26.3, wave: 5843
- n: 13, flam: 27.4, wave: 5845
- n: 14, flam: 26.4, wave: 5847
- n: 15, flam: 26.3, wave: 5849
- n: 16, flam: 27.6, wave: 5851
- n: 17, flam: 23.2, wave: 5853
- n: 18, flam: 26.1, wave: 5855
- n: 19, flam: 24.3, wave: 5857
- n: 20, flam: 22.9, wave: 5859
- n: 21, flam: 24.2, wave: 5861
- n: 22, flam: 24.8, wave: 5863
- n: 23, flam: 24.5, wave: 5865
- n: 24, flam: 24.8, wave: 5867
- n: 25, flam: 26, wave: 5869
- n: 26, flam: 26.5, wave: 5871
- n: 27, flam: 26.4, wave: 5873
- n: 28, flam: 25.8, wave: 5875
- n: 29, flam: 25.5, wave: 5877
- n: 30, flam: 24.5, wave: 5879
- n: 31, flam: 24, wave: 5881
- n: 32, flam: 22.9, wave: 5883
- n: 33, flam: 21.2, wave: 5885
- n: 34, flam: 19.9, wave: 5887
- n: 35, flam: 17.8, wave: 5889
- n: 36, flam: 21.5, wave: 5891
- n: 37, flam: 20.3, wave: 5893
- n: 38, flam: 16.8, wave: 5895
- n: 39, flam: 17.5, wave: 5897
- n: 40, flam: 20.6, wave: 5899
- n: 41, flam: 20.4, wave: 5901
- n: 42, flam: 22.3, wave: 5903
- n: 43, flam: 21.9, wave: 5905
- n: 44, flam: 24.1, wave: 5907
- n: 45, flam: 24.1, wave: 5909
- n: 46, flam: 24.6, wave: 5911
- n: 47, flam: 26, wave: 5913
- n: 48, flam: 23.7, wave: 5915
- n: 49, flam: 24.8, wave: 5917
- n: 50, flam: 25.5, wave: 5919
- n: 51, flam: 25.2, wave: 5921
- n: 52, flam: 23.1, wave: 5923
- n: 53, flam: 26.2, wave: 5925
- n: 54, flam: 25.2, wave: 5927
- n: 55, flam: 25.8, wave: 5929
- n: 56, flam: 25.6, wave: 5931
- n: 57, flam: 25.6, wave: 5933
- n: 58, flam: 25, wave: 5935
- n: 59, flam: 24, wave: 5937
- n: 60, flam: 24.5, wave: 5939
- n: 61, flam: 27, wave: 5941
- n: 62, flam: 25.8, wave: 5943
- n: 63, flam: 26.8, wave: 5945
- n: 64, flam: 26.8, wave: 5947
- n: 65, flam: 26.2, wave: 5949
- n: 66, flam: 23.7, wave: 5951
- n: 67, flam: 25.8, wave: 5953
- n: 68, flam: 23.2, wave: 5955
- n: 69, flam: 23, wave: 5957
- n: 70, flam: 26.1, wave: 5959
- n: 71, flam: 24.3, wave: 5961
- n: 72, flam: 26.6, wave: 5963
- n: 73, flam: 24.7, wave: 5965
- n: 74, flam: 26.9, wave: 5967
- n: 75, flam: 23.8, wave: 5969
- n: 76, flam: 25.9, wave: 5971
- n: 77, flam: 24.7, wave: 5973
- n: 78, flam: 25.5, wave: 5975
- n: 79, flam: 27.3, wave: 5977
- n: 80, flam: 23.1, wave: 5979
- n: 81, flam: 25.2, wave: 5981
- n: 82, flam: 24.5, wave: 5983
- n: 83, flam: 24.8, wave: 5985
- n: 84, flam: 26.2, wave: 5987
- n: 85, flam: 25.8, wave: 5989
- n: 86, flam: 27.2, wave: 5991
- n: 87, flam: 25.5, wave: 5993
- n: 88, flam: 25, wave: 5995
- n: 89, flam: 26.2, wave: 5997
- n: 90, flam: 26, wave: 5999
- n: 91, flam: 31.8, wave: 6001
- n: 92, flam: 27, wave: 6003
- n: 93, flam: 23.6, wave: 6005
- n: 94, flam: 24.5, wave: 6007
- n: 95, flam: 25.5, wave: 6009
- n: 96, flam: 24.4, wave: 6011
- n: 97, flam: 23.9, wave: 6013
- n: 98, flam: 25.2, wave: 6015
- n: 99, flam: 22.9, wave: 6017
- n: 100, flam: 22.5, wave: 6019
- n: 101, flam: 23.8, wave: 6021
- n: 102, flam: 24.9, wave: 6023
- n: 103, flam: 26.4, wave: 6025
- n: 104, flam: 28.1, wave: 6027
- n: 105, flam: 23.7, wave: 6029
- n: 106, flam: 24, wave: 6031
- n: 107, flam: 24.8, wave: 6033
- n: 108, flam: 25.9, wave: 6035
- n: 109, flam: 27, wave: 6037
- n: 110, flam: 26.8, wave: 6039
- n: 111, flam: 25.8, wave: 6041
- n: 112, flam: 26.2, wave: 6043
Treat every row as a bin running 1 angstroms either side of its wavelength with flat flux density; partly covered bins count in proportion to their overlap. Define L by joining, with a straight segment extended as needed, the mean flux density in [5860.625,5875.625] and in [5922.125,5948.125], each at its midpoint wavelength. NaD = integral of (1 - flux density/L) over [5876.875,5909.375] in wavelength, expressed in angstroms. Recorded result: 5.3 angstroms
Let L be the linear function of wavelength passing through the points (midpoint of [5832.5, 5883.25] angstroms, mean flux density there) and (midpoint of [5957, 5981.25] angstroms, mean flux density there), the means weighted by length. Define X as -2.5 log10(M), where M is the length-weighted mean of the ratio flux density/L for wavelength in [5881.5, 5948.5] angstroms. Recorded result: 0.09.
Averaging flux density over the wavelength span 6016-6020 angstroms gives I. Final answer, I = 22.7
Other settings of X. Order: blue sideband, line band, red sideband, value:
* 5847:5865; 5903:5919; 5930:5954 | 0.05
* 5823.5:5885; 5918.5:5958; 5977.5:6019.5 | 0.01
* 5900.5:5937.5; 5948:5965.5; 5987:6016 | 0.01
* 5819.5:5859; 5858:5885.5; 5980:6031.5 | 0.05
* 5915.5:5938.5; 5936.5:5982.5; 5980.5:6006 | 0.01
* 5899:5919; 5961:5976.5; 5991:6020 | -0.03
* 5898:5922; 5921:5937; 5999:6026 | -0.06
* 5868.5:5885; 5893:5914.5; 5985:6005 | 0.16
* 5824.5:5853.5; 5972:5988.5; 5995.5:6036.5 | 0.01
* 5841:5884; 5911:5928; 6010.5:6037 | 0.01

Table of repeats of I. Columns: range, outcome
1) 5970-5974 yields 25.3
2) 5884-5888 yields 20.5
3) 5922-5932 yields 25.2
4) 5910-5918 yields 24.8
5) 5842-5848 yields 26.7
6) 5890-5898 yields 19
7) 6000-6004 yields 29.4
